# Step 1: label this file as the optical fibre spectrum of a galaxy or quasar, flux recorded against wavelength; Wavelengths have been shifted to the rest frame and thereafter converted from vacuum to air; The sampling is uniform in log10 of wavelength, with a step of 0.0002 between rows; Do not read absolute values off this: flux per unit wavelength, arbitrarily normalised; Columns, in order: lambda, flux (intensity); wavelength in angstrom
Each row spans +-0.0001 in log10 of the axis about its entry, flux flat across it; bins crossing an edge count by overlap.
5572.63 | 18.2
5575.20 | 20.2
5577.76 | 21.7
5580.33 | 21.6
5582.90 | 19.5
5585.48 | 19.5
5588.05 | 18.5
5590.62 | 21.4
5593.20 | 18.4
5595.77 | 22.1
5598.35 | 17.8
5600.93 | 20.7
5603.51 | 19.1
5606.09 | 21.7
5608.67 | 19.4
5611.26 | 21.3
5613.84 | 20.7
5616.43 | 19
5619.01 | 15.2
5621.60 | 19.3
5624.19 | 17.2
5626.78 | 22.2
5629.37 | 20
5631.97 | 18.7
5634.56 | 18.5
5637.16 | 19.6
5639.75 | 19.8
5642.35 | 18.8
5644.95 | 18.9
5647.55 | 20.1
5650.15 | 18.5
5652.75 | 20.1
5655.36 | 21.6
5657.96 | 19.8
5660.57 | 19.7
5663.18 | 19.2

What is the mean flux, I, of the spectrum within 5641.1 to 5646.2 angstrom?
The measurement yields 18.8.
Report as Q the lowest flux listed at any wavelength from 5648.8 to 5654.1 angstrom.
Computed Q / 18.5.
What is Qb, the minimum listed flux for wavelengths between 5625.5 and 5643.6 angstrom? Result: 18.5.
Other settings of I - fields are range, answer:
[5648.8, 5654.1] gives 19.3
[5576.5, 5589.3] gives 20.2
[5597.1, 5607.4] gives 19.8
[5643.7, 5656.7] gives 19.8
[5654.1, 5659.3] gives 20.7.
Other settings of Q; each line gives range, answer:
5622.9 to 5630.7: 17.2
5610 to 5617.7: 19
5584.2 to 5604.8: 17.8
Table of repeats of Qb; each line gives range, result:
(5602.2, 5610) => 19.1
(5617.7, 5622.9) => 15.2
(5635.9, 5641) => 19.6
